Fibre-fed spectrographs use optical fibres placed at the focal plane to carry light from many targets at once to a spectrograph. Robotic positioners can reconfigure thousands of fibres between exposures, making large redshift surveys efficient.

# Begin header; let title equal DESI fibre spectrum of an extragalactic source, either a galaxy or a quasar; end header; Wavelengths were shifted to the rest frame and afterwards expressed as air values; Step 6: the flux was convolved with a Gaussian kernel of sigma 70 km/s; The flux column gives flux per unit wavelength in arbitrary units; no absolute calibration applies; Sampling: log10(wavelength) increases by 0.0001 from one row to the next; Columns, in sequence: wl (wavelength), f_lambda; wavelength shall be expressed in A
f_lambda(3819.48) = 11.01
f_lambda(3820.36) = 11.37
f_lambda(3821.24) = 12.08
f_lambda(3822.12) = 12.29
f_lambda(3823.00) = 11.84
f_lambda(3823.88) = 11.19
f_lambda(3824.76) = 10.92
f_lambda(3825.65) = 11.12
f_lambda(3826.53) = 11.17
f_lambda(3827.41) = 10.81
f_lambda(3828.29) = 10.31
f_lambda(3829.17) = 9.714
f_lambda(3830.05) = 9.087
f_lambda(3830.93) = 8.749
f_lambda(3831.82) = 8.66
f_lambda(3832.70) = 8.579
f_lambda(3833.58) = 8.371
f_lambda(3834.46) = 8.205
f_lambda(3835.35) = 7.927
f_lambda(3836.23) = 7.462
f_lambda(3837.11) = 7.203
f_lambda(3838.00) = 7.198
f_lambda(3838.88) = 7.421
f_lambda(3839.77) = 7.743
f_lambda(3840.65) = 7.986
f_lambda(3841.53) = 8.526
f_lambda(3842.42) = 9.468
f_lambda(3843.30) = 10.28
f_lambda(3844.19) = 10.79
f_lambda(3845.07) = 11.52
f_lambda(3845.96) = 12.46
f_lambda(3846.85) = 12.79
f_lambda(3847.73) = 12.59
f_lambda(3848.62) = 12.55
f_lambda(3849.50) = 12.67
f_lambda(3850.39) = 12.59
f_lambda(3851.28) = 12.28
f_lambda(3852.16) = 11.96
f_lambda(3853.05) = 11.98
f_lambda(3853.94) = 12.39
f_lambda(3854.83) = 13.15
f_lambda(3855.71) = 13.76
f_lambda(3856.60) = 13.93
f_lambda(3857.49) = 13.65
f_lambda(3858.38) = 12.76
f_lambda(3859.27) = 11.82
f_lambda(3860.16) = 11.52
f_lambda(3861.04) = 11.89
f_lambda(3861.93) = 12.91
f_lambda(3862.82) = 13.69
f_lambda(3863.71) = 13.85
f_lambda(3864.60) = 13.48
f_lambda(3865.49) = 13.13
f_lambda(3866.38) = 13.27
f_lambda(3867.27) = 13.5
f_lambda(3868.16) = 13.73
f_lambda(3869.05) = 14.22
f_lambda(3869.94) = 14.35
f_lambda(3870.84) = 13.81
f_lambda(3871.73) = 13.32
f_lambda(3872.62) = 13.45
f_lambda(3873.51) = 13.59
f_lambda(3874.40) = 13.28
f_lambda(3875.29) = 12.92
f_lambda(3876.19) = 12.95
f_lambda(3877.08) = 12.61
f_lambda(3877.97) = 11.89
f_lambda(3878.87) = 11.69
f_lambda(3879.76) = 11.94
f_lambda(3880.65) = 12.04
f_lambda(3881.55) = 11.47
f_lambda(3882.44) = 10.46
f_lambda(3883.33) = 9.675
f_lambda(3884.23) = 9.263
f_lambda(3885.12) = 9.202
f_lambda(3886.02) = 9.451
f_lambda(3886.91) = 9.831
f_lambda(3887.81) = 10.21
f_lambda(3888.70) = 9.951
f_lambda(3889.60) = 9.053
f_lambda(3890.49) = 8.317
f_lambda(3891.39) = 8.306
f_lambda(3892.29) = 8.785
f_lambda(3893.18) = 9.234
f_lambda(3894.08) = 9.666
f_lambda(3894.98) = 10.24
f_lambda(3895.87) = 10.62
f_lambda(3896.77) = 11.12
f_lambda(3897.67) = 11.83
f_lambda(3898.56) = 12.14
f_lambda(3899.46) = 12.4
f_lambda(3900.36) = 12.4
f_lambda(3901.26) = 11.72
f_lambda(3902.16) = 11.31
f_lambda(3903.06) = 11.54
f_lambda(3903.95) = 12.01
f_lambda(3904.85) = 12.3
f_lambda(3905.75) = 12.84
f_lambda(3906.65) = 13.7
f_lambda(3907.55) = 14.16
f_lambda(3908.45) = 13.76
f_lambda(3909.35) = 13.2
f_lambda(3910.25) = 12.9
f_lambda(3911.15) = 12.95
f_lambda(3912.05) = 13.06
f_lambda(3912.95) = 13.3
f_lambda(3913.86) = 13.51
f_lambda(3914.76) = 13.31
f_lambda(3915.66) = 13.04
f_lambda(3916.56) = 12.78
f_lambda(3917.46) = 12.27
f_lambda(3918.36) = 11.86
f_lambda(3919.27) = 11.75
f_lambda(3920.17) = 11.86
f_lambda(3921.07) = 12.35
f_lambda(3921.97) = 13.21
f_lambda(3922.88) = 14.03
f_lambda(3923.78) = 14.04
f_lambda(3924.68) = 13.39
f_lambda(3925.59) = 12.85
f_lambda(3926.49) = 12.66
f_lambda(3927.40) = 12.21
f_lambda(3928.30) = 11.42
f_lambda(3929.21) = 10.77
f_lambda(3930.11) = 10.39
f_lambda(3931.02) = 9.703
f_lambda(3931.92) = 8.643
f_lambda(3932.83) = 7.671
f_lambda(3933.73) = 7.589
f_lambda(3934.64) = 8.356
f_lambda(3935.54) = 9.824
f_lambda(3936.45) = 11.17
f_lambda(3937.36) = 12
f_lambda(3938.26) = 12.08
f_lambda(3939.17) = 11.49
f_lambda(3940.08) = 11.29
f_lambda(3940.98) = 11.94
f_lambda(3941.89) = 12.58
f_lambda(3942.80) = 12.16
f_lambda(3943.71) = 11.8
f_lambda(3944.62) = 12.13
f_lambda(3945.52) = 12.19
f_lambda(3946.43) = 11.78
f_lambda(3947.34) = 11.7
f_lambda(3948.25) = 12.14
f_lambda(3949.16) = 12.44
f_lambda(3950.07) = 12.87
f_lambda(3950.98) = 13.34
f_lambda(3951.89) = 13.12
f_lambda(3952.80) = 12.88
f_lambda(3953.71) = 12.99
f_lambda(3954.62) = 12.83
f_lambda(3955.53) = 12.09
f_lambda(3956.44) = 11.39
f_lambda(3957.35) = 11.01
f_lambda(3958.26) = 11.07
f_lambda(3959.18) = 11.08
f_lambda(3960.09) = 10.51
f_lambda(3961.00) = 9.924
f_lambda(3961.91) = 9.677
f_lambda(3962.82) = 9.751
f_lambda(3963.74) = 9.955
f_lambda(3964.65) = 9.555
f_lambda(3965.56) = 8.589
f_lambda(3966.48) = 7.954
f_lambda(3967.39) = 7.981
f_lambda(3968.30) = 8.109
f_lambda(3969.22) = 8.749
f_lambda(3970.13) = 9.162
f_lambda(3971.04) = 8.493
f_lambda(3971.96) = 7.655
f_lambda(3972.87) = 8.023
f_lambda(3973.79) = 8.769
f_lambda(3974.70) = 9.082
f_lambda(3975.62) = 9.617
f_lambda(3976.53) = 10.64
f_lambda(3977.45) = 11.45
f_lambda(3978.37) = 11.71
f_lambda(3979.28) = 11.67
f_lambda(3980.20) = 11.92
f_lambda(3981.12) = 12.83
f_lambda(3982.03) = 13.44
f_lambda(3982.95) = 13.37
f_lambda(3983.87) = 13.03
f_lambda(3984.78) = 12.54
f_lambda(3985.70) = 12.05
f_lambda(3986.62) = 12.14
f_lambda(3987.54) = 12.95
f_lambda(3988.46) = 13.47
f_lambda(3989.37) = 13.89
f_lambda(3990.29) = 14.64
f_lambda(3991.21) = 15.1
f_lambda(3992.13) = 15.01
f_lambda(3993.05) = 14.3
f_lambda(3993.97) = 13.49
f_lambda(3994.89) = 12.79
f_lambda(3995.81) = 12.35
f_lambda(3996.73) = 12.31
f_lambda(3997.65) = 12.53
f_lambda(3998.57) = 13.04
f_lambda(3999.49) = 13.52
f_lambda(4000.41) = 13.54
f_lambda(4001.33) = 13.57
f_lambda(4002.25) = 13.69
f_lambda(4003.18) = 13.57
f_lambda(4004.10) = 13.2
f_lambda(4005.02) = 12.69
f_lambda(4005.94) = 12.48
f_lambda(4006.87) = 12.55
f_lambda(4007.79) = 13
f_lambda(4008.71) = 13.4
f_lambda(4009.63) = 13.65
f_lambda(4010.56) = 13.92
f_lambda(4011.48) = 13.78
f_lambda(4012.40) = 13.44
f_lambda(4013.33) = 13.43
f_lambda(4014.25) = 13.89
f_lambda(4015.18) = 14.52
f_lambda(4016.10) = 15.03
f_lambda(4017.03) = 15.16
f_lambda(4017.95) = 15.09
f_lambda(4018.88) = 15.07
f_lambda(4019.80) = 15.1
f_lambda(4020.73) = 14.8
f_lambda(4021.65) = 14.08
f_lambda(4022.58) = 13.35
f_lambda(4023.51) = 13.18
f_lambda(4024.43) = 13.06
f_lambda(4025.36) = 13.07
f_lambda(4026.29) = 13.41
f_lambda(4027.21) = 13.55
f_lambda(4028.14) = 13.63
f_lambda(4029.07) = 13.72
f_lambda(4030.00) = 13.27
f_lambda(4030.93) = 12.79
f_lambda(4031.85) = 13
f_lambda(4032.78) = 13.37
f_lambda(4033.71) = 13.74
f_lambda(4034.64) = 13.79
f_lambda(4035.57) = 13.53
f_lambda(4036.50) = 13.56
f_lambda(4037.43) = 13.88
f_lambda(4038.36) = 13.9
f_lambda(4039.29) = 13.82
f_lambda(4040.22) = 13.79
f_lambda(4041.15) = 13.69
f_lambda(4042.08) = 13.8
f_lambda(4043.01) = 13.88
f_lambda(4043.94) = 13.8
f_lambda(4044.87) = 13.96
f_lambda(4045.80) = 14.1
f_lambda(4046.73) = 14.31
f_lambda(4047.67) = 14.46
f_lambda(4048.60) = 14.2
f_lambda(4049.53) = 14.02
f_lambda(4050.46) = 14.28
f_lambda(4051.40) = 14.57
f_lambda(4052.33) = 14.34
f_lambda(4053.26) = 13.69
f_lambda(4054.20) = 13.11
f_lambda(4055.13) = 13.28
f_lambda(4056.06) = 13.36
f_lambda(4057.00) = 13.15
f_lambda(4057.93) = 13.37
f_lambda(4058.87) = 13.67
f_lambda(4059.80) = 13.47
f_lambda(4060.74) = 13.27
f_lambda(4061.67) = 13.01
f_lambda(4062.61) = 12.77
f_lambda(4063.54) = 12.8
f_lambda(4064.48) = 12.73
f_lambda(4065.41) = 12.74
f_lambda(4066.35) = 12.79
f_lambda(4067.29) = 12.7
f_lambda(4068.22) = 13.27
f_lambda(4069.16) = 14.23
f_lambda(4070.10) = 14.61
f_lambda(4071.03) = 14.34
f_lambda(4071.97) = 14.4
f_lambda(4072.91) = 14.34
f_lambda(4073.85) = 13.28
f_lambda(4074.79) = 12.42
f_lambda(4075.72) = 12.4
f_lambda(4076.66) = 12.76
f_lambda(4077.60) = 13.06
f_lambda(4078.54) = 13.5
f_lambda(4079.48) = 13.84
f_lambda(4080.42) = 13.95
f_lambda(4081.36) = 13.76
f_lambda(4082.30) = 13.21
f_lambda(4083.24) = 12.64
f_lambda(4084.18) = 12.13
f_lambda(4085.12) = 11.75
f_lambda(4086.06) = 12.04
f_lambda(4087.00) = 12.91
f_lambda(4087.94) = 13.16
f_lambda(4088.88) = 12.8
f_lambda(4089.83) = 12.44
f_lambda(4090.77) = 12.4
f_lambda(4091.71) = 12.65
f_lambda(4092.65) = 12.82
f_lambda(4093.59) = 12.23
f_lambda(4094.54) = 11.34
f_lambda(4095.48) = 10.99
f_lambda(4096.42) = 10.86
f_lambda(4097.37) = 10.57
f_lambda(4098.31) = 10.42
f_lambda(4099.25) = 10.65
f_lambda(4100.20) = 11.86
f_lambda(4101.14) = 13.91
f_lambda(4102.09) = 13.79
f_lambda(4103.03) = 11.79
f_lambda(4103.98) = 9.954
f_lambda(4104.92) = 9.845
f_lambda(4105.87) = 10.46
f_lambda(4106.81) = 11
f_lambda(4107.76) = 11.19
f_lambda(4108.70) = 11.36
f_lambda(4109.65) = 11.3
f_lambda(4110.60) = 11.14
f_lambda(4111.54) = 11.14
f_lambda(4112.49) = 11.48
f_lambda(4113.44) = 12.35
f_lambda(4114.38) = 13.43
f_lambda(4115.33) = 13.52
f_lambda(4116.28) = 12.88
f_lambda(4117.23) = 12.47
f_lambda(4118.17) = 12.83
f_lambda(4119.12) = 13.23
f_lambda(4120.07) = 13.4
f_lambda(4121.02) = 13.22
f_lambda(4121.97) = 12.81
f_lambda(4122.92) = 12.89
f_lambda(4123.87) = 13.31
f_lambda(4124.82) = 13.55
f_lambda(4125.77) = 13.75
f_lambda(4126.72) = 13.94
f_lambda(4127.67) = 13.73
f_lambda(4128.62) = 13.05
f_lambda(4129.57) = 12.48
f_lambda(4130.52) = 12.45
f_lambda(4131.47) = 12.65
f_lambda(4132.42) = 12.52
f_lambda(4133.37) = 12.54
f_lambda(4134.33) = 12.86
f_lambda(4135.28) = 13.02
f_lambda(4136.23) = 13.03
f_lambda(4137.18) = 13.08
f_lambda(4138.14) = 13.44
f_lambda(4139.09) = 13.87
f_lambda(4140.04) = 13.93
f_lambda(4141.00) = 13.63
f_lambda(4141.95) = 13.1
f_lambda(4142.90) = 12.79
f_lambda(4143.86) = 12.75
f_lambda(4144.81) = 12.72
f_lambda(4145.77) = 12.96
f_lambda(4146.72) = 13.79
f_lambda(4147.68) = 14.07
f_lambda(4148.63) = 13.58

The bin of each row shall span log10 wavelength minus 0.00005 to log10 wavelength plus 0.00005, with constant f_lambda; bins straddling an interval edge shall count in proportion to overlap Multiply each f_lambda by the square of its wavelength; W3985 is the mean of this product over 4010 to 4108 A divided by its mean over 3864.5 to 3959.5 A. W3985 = 1.2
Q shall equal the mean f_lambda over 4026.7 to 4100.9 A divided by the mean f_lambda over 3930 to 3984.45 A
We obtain 1.2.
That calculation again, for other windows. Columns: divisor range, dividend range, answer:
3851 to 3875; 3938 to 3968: 0.86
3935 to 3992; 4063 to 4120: 1.10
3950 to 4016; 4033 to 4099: 1.10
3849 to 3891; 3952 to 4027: 1.01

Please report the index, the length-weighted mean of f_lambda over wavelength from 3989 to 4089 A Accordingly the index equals 13.5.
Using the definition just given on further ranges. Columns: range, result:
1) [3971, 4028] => 12.9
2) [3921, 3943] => 11.3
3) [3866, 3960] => 11.8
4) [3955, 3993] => 11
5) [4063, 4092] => 13.1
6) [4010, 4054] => 13.9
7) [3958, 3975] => 9.14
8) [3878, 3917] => 11.4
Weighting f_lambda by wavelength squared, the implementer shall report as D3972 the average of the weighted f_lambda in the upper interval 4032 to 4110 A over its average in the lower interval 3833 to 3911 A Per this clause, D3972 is 1.2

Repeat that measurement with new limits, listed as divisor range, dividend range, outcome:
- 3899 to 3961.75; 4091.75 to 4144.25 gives 1.14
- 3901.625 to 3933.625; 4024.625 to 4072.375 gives 1.19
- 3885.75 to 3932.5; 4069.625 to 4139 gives 1.18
